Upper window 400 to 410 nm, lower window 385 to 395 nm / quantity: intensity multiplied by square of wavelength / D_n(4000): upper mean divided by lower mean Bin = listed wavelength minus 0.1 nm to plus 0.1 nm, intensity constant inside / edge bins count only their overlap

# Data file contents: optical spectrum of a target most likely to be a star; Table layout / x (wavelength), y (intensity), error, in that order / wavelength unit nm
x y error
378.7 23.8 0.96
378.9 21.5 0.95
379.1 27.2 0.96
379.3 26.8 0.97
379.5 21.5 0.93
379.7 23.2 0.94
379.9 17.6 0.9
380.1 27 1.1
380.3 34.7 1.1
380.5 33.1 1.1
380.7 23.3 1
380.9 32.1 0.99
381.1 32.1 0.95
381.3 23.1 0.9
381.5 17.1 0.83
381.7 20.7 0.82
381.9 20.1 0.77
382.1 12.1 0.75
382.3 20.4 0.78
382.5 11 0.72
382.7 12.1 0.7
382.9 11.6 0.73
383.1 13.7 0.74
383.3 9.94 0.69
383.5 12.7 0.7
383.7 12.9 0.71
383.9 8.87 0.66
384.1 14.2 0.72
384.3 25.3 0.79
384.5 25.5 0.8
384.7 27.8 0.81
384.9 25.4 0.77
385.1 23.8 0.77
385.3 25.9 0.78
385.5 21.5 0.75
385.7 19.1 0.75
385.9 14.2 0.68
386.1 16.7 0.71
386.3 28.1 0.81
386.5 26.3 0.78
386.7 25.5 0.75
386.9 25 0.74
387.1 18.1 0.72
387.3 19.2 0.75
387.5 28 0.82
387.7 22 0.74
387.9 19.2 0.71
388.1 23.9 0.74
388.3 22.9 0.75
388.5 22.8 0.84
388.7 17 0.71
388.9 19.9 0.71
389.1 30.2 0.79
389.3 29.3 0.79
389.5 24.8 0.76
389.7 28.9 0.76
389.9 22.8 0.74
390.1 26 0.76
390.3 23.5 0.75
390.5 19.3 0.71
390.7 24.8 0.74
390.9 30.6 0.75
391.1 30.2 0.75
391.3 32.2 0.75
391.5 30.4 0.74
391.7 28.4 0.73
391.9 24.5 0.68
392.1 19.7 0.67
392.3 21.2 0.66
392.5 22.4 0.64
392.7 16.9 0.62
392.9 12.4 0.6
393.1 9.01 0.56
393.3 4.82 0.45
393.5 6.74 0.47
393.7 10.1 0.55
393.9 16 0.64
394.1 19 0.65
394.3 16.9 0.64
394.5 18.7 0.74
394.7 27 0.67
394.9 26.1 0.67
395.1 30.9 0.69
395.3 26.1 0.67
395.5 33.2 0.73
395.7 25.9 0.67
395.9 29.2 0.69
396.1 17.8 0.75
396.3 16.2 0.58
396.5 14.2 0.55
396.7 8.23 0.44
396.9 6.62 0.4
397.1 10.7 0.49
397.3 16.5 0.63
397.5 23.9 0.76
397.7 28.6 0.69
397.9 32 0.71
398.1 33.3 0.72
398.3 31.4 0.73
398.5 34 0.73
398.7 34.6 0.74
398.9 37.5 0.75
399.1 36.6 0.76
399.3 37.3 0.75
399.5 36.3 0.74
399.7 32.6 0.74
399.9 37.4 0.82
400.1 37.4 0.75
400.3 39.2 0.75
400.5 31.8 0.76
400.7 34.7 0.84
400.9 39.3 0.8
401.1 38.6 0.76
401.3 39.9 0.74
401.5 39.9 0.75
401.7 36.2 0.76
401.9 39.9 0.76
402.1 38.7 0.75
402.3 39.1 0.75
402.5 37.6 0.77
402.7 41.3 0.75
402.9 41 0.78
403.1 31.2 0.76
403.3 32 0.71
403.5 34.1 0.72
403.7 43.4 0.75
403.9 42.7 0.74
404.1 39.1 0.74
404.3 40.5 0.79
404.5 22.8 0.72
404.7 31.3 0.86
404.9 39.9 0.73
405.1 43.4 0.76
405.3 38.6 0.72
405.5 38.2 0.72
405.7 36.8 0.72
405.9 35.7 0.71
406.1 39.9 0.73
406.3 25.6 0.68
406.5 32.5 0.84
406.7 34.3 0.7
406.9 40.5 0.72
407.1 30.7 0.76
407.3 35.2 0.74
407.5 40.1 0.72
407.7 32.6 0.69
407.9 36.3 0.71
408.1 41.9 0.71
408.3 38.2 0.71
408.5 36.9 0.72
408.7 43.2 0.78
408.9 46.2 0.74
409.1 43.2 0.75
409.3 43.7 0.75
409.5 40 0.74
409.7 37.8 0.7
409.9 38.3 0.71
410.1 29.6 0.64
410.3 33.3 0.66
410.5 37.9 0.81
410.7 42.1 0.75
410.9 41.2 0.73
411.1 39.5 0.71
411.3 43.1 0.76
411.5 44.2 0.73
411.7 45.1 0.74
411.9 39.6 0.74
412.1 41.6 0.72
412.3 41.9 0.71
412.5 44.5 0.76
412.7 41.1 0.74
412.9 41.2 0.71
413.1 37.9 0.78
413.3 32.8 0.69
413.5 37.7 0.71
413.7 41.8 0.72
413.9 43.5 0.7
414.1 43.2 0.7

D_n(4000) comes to 1.86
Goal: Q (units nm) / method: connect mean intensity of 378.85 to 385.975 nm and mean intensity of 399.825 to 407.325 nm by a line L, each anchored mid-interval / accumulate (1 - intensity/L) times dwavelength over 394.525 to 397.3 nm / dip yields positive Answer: 0.91 nm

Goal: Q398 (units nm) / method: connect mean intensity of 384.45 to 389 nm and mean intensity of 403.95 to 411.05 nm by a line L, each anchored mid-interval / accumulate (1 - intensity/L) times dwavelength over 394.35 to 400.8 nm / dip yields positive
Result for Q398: 0.607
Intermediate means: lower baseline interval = 22.5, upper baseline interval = 37.4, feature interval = 27.6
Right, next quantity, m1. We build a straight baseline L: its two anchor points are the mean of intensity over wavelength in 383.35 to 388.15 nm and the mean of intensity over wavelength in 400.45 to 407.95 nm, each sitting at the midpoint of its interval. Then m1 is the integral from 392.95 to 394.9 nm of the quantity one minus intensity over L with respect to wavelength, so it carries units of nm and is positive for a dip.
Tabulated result 0.926 nm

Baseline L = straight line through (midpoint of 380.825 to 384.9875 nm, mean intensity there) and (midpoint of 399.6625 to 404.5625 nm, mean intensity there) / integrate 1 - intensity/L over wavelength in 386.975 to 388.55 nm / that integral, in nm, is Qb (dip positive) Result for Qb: 0.08 nm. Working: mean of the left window 18.4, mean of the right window 37.4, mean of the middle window 22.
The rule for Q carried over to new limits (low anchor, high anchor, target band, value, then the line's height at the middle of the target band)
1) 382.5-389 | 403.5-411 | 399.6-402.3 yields -0.416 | 32.4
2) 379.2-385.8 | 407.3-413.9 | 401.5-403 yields -0.220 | 34.2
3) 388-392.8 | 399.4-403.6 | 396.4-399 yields 0.721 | 32.8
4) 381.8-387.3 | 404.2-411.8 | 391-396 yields 0.871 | 26.1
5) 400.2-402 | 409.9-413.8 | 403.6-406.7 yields 0.150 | 38.5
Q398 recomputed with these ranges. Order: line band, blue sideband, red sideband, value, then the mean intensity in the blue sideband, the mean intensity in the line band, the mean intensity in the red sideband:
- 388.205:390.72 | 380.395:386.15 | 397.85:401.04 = 0.16 nm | 19.6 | 24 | 35.4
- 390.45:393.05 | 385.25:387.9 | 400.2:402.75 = 0.34 nm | 22.1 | 23.9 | 38.1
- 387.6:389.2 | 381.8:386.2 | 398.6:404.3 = 0.02 nm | 17.5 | 22.2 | 37.5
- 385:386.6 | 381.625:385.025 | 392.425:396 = -0.42 nm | 16.7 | 22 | 19.5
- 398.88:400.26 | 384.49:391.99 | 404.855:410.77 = -0.19 nm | 24.3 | 36.5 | 37.7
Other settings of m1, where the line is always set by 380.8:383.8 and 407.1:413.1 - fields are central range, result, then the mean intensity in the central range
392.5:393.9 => 0.79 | 11.3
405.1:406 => -0.05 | 38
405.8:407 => 0.07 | 34.7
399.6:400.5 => -0.12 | 36.1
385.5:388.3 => -0.11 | 22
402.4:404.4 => -0.23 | 38.3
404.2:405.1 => 0.02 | 34.7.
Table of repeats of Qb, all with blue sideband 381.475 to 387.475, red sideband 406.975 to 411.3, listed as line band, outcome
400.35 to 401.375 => -0.16 nm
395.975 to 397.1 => 0.62 nm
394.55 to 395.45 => 0.00 nm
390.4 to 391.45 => -0.15 nm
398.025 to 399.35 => -0.20 nm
